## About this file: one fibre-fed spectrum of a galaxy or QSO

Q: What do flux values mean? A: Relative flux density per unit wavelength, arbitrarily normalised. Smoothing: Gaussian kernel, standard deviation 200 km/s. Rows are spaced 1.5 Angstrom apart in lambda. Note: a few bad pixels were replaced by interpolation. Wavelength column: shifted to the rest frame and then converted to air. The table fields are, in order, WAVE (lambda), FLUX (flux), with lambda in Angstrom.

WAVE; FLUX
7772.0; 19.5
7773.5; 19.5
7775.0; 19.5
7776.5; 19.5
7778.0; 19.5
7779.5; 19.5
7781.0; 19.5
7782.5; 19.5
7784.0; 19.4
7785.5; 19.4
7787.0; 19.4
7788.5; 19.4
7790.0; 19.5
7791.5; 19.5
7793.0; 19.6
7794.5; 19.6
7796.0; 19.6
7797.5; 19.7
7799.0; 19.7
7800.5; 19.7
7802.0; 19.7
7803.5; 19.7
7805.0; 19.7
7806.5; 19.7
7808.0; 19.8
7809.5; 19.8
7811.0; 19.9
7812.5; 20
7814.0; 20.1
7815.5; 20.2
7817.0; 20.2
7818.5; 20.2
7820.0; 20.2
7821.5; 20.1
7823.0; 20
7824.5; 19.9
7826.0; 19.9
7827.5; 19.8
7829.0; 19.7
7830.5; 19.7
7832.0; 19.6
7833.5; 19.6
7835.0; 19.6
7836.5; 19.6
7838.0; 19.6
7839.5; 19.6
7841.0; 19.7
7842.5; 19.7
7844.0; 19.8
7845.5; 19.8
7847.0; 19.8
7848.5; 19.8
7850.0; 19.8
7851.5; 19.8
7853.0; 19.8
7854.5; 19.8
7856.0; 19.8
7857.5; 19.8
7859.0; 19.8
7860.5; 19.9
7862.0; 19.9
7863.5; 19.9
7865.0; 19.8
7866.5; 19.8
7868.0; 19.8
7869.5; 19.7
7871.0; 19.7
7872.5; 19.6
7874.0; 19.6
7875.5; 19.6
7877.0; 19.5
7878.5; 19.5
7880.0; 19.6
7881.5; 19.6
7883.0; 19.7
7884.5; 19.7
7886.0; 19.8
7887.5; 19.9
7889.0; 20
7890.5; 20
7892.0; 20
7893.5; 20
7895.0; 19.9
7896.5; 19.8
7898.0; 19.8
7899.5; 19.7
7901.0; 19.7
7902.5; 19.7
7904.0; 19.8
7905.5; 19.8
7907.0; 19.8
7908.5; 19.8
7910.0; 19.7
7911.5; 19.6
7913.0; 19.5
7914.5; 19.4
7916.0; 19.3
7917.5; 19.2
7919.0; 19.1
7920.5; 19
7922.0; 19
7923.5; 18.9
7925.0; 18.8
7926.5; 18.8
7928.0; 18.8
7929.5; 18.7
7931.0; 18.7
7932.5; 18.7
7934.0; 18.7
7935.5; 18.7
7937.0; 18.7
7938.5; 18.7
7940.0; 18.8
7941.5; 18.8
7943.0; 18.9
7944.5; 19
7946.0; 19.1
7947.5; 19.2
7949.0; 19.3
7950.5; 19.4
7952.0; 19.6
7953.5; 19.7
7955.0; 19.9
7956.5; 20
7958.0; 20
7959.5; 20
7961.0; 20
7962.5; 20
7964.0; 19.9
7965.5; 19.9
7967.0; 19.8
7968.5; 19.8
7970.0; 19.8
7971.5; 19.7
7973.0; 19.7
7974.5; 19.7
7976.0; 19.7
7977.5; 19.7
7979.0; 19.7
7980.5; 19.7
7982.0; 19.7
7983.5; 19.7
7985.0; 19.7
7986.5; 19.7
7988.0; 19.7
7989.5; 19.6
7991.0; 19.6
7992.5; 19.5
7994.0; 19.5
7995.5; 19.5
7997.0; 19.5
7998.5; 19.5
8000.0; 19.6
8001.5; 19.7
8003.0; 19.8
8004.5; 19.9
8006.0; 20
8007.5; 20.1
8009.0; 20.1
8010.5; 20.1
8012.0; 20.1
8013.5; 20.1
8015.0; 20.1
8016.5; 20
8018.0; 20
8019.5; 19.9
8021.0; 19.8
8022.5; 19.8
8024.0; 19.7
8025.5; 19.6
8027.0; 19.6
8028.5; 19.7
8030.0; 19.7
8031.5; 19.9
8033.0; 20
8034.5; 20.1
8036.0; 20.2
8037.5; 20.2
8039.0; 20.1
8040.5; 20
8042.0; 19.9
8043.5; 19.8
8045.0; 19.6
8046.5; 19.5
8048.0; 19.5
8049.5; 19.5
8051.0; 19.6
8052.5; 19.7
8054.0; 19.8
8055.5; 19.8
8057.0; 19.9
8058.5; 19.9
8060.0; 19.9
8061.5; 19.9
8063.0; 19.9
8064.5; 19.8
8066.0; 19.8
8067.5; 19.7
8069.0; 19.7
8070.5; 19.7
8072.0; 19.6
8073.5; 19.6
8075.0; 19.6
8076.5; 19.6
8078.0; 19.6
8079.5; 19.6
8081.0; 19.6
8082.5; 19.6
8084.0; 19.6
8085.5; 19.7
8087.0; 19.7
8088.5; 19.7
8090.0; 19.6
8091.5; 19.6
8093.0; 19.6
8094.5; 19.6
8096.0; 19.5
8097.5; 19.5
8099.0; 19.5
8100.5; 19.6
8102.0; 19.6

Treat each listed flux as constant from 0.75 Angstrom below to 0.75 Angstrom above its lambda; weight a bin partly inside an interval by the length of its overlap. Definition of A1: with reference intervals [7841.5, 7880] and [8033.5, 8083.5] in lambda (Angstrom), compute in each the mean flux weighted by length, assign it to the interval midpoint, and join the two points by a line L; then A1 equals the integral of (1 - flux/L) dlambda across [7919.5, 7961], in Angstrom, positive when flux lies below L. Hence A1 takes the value 1.33 Angstrom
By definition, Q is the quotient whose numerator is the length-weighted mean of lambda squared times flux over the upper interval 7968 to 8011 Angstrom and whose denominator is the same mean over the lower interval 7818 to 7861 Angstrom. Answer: 1.03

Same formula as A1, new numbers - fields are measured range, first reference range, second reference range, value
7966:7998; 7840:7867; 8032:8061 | 0.26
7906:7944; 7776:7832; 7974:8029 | 1.36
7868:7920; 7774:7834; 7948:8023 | 0.20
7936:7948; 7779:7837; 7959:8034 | 0.54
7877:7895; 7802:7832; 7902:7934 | -0.32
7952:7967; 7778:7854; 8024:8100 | -0.14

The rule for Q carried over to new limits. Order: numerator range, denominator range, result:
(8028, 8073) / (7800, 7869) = 1.06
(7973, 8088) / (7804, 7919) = 1.04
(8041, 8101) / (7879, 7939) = 1.06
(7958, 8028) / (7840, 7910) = 1.03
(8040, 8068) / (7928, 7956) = 1.07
